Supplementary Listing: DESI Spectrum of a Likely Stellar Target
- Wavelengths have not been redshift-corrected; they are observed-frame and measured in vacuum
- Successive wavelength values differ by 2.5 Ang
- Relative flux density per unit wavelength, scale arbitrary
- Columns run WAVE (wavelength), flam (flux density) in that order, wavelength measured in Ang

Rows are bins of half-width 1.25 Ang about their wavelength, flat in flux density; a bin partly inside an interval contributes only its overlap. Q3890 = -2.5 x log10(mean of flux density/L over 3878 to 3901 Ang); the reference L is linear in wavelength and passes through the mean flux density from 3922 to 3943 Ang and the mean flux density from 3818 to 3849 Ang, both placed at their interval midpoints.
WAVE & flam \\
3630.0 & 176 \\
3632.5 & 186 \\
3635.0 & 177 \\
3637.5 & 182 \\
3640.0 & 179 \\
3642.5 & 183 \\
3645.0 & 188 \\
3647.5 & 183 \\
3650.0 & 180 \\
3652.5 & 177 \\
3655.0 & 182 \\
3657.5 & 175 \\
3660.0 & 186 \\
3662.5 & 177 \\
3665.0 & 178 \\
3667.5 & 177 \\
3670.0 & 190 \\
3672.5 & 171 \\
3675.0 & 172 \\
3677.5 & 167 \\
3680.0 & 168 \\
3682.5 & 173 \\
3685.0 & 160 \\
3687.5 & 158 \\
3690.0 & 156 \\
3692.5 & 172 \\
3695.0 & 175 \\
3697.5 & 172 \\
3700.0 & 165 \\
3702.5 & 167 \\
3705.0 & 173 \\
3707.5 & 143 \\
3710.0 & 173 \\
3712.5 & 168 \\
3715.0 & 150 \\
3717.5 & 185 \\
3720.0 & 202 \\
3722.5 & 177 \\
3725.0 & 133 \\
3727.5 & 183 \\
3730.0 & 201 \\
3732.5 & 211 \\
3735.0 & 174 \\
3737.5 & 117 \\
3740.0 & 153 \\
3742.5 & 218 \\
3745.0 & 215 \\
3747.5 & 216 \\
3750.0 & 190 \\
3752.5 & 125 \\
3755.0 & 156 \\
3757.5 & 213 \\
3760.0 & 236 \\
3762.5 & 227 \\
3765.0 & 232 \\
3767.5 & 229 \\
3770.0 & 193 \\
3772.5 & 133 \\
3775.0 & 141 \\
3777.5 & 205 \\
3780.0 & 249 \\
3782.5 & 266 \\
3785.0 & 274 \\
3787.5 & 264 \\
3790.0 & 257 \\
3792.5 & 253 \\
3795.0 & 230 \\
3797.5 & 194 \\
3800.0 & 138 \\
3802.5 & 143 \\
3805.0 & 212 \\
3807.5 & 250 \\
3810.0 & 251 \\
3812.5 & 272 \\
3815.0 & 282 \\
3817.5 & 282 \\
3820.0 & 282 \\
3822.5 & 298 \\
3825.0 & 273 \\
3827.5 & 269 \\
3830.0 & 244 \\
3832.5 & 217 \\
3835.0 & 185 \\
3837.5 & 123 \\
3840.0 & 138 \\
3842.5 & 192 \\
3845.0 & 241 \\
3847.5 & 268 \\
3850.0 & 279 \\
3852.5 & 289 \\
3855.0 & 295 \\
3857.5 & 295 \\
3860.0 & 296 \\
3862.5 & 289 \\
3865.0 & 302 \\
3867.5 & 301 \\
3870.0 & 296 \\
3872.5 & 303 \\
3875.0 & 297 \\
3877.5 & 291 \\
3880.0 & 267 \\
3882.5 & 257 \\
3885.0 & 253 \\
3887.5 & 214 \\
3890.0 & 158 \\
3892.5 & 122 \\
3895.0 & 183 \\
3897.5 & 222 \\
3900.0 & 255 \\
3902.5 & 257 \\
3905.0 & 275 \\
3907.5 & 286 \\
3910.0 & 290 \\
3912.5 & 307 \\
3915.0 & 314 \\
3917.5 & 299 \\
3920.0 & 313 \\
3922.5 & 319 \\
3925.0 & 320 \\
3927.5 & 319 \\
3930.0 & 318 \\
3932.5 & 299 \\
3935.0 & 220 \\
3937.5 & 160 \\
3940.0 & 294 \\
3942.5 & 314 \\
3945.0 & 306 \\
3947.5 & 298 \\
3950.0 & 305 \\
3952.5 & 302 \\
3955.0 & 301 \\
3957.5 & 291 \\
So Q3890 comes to 0.19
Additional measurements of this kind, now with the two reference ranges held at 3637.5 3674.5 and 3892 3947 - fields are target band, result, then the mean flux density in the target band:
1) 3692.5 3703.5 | 0.15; 170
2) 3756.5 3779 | 0.10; 201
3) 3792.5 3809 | 0.16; 200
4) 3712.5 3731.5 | 0.16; 176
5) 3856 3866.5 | -0.17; 296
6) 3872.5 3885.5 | -0.07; 277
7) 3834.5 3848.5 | 0.28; 190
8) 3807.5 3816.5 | -0.13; 266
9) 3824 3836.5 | 0.04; 235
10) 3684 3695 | 0.18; 163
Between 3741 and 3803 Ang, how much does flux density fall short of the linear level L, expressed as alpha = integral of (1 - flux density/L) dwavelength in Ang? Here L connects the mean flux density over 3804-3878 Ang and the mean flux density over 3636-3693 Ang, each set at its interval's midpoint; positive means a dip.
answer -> 5.1 Ang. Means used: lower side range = 175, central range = 208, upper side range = 260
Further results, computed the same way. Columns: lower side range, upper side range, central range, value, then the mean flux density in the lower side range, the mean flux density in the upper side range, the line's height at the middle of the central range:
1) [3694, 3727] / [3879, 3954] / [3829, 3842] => 2.7 Ang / 168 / 268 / 229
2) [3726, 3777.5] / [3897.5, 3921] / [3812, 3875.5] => -4.3 Ang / 188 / 285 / 245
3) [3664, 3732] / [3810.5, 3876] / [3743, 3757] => 1.3 Ang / 171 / 262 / 204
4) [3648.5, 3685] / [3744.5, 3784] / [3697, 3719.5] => 2.4 Ang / 176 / 202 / 187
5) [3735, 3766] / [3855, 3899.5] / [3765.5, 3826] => -4.9 Ang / 190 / 257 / 214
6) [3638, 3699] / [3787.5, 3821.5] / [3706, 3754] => 6.4 Ang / 175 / 236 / 203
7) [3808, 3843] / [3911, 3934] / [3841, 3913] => 3.8 Ang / 238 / 311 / 276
